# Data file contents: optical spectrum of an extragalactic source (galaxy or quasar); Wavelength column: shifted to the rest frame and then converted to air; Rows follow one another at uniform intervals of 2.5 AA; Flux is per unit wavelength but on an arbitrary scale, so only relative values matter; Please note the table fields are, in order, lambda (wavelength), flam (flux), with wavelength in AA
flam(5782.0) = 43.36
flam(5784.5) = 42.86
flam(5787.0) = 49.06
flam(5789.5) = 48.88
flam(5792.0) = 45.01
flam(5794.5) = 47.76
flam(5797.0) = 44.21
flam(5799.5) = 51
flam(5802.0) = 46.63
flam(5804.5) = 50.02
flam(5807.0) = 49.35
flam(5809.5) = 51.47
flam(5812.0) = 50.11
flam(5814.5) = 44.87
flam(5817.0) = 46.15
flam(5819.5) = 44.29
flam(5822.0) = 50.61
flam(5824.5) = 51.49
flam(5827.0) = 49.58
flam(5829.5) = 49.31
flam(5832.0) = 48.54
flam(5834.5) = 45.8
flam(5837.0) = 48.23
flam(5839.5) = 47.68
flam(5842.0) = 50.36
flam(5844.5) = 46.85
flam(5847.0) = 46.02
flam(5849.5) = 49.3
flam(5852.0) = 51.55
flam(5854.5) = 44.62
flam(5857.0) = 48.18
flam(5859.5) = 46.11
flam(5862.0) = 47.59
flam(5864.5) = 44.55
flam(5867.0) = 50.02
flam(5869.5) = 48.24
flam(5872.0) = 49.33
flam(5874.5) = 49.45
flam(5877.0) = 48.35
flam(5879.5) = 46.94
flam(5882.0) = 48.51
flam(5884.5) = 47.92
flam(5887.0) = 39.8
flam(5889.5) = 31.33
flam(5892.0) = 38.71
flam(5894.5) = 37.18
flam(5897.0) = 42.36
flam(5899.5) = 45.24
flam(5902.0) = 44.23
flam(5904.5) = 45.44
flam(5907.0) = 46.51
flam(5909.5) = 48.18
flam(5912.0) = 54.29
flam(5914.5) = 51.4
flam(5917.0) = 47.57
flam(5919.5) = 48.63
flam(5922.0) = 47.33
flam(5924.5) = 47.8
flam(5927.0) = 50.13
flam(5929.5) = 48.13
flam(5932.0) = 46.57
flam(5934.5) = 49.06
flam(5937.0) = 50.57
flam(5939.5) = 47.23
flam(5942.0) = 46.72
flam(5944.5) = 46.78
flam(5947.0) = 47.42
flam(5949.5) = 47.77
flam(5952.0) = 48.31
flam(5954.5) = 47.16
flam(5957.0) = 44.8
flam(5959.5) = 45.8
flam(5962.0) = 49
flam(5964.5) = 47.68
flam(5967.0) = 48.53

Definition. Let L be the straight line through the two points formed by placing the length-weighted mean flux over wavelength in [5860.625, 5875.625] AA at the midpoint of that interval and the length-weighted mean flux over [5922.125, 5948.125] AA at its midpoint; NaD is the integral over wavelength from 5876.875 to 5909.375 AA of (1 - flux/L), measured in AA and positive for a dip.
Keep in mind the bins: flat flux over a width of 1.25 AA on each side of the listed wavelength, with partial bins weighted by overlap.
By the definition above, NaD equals 3.3 AA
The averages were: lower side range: 48.2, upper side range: 48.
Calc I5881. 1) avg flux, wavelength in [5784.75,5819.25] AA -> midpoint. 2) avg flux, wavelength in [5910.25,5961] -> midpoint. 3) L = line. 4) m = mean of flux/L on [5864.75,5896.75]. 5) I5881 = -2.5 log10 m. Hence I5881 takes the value 0.08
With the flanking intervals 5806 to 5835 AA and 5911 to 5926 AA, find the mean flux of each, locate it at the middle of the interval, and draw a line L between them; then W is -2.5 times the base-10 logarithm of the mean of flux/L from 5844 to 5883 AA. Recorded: 0.02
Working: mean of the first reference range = 48.5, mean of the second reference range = 49.4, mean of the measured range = 47.9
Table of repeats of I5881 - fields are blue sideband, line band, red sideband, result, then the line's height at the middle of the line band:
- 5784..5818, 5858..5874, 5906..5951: 0.009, 48.1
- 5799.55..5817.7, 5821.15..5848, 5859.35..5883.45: -0.005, 48.4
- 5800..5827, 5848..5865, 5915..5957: 0.019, 48.4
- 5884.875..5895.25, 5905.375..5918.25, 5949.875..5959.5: -0.211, 40.7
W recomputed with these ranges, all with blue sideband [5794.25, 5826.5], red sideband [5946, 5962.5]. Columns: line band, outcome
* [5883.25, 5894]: 0.21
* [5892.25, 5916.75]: 0.04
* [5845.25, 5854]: -0.01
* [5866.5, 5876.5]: -0.03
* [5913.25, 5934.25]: -0.03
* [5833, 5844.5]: 0.00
